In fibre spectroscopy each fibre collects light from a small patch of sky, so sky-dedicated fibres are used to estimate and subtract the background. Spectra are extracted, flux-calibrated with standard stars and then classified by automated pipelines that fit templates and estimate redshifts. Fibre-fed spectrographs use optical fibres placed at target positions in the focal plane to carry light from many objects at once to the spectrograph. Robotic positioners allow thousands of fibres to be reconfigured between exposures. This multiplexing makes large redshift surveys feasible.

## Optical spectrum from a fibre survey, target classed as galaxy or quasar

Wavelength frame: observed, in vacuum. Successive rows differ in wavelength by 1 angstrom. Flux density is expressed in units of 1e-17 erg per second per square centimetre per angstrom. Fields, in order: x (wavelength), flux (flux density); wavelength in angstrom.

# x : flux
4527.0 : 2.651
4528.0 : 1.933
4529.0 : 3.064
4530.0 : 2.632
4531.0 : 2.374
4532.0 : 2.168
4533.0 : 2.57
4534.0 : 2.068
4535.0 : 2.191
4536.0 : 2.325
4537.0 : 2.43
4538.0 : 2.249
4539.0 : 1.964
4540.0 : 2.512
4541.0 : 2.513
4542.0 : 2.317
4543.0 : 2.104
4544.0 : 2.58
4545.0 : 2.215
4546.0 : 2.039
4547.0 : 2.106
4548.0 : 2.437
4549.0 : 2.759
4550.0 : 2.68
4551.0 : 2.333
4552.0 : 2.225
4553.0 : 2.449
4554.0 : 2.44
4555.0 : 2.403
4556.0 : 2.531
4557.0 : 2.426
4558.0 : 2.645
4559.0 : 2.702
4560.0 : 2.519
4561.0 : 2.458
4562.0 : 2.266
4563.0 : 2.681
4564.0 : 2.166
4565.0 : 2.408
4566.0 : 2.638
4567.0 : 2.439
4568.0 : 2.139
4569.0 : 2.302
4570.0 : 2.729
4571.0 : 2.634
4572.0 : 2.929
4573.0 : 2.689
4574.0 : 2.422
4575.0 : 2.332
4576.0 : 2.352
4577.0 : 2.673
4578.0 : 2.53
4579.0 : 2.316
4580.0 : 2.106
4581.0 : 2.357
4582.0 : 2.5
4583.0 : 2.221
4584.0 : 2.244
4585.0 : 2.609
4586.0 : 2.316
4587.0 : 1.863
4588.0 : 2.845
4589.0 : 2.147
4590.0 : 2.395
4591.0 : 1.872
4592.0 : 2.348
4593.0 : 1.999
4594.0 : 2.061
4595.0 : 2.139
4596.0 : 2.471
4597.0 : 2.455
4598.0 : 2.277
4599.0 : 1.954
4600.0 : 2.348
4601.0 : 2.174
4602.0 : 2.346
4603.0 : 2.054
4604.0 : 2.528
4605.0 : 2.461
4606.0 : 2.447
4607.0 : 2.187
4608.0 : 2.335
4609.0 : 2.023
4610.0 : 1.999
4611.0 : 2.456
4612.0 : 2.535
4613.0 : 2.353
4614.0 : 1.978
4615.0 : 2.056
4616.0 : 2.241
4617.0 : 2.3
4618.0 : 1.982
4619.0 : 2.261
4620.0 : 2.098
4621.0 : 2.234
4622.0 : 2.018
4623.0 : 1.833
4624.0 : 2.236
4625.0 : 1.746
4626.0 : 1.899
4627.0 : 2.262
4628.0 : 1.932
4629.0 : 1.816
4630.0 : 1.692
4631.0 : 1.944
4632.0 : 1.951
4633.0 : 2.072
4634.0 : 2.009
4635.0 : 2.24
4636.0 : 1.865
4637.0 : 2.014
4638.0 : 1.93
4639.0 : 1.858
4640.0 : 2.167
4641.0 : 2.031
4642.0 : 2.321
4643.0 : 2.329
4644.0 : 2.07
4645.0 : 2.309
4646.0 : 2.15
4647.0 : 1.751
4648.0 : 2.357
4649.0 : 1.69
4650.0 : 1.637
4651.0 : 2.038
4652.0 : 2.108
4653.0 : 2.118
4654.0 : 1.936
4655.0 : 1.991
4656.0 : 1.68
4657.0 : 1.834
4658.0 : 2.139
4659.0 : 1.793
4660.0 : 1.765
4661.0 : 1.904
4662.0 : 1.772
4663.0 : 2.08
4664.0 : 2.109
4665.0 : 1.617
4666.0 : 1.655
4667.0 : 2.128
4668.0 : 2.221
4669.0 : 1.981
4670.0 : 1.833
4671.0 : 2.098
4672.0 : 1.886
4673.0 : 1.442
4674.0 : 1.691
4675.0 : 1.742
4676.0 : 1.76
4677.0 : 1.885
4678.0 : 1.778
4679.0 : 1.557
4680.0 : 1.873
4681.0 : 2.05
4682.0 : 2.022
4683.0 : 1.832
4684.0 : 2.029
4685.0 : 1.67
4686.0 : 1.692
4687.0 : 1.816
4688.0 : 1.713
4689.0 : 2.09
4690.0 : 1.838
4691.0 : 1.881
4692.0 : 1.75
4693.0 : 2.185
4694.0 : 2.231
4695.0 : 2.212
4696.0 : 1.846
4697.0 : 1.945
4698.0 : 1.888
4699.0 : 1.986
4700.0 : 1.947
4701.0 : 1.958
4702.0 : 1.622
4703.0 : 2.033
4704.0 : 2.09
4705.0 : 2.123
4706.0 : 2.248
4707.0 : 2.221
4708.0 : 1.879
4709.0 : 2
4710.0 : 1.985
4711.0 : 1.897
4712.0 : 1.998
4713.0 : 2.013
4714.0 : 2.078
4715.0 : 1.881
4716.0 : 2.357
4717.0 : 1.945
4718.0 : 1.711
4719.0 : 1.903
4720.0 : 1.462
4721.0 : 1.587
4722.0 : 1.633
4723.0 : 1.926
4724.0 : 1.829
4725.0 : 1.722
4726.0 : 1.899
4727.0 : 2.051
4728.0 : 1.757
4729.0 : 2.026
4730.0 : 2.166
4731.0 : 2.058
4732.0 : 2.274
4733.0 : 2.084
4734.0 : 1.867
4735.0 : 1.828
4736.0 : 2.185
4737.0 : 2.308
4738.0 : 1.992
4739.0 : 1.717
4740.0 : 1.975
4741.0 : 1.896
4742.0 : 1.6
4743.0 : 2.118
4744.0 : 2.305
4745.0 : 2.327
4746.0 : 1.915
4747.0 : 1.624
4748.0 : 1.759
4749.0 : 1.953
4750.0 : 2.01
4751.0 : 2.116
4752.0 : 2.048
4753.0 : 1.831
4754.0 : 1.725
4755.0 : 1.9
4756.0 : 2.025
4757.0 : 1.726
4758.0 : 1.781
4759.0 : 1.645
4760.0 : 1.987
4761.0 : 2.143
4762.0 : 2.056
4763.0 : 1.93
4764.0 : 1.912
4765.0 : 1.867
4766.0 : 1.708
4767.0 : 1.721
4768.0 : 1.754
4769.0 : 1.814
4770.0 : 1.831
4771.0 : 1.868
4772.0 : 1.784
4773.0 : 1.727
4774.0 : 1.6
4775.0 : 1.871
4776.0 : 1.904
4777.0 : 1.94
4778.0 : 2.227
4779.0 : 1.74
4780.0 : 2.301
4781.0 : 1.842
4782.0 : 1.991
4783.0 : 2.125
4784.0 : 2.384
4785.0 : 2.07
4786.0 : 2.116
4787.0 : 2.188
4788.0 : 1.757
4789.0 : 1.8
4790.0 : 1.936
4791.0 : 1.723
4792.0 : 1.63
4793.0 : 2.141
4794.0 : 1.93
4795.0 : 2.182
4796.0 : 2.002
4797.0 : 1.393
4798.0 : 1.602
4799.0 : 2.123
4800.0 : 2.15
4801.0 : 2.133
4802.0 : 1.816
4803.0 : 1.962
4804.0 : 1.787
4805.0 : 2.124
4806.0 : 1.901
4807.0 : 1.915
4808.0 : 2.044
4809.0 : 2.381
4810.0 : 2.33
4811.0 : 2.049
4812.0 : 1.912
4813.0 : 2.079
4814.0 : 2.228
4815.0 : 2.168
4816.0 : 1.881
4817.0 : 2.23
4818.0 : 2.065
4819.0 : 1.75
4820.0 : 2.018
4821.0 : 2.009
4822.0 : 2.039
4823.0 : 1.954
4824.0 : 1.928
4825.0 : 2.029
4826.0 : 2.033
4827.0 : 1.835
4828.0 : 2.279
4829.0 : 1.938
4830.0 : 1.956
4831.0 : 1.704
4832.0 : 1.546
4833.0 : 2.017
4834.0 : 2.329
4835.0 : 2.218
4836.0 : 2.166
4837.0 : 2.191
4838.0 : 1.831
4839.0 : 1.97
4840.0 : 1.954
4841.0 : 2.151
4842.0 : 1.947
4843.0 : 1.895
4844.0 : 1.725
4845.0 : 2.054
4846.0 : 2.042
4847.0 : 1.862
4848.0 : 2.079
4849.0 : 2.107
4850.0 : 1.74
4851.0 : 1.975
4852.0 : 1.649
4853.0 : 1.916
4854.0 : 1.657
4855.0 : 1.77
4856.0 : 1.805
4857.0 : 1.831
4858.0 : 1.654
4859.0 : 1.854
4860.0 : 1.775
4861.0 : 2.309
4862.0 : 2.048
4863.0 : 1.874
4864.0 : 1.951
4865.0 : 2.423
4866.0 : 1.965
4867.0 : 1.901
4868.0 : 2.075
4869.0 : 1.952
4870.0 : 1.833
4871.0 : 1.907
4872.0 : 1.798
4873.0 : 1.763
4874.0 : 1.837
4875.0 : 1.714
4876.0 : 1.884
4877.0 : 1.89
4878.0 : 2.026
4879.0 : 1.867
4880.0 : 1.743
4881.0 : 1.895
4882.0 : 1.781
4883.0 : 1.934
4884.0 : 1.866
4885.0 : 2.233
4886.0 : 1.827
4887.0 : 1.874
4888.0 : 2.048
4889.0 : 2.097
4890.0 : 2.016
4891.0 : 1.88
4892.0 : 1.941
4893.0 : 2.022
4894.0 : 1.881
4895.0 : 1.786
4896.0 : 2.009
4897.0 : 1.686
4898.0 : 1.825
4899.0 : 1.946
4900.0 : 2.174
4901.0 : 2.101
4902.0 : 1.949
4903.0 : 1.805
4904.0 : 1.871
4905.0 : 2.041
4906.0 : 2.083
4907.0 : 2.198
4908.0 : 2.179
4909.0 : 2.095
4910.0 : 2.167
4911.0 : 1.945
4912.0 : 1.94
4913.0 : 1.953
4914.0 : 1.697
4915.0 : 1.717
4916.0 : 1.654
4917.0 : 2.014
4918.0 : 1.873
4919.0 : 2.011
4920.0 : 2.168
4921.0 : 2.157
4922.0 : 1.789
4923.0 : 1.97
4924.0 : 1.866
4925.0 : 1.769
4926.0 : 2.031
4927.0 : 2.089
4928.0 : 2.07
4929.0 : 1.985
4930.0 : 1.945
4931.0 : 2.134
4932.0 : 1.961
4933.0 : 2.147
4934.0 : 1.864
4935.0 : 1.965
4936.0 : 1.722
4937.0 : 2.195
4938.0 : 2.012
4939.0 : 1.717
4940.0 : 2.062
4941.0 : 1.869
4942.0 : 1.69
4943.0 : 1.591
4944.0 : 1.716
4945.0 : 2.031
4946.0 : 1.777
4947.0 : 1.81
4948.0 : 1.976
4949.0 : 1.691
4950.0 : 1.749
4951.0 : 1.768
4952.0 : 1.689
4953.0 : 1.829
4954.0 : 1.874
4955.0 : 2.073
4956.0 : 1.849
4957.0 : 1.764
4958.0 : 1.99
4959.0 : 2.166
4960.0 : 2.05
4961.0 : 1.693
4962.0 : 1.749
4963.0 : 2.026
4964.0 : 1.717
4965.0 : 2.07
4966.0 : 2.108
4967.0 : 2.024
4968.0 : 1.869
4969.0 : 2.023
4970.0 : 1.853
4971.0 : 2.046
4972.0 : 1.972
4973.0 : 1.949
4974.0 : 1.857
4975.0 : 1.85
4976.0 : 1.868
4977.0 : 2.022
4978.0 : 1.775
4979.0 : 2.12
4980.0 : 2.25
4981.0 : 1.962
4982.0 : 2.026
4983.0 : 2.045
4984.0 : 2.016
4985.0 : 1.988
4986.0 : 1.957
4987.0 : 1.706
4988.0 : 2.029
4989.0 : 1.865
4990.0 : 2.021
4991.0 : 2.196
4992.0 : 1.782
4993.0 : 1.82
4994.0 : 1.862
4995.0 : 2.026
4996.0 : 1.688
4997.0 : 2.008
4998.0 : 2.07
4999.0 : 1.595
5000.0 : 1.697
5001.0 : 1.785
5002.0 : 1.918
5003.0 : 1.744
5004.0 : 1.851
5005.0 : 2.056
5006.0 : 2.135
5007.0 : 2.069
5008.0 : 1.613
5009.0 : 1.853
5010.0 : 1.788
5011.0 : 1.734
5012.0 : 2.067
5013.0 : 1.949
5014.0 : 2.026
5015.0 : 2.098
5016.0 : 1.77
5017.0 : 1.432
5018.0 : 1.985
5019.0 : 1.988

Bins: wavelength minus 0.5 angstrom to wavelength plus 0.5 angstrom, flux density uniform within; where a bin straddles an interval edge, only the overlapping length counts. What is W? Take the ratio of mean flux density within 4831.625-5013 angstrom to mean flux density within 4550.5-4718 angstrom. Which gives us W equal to 0.91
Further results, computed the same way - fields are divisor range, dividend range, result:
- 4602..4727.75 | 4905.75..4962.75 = 0.97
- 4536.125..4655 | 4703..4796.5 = 0.86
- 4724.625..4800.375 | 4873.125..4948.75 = 1.00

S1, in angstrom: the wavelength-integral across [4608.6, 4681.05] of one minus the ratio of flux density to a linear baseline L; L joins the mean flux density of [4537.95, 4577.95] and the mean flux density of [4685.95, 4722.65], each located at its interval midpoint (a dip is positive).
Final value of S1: 5.3 angstrom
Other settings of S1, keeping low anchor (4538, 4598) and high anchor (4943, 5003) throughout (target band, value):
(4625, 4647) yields 2.7 angstrom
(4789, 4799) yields 1.3 angstrom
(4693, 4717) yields 2.2 angstrom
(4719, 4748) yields 3.4 angstrom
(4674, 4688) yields 2.7 angstrom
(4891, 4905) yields 0.5 angstrom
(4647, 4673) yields 4.1 angstrom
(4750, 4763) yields 1.5 angstrom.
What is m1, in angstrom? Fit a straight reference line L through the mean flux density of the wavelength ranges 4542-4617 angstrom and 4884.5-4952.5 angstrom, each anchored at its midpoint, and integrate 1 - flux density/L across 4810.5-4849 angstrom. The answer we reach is 0.8 angstrom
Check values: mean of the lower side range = 2.36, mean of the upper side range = 1.93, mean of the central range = 2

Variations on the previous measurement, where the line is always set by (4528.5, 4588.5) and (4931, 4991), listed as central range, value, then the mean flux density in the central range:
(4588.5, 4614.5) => 1.3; 2.24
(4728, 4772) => 5.0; 1.94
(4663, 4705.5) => 6.8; 1.9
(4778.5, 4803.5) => 2.0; 1.96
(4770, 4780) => 1.3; 1.87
